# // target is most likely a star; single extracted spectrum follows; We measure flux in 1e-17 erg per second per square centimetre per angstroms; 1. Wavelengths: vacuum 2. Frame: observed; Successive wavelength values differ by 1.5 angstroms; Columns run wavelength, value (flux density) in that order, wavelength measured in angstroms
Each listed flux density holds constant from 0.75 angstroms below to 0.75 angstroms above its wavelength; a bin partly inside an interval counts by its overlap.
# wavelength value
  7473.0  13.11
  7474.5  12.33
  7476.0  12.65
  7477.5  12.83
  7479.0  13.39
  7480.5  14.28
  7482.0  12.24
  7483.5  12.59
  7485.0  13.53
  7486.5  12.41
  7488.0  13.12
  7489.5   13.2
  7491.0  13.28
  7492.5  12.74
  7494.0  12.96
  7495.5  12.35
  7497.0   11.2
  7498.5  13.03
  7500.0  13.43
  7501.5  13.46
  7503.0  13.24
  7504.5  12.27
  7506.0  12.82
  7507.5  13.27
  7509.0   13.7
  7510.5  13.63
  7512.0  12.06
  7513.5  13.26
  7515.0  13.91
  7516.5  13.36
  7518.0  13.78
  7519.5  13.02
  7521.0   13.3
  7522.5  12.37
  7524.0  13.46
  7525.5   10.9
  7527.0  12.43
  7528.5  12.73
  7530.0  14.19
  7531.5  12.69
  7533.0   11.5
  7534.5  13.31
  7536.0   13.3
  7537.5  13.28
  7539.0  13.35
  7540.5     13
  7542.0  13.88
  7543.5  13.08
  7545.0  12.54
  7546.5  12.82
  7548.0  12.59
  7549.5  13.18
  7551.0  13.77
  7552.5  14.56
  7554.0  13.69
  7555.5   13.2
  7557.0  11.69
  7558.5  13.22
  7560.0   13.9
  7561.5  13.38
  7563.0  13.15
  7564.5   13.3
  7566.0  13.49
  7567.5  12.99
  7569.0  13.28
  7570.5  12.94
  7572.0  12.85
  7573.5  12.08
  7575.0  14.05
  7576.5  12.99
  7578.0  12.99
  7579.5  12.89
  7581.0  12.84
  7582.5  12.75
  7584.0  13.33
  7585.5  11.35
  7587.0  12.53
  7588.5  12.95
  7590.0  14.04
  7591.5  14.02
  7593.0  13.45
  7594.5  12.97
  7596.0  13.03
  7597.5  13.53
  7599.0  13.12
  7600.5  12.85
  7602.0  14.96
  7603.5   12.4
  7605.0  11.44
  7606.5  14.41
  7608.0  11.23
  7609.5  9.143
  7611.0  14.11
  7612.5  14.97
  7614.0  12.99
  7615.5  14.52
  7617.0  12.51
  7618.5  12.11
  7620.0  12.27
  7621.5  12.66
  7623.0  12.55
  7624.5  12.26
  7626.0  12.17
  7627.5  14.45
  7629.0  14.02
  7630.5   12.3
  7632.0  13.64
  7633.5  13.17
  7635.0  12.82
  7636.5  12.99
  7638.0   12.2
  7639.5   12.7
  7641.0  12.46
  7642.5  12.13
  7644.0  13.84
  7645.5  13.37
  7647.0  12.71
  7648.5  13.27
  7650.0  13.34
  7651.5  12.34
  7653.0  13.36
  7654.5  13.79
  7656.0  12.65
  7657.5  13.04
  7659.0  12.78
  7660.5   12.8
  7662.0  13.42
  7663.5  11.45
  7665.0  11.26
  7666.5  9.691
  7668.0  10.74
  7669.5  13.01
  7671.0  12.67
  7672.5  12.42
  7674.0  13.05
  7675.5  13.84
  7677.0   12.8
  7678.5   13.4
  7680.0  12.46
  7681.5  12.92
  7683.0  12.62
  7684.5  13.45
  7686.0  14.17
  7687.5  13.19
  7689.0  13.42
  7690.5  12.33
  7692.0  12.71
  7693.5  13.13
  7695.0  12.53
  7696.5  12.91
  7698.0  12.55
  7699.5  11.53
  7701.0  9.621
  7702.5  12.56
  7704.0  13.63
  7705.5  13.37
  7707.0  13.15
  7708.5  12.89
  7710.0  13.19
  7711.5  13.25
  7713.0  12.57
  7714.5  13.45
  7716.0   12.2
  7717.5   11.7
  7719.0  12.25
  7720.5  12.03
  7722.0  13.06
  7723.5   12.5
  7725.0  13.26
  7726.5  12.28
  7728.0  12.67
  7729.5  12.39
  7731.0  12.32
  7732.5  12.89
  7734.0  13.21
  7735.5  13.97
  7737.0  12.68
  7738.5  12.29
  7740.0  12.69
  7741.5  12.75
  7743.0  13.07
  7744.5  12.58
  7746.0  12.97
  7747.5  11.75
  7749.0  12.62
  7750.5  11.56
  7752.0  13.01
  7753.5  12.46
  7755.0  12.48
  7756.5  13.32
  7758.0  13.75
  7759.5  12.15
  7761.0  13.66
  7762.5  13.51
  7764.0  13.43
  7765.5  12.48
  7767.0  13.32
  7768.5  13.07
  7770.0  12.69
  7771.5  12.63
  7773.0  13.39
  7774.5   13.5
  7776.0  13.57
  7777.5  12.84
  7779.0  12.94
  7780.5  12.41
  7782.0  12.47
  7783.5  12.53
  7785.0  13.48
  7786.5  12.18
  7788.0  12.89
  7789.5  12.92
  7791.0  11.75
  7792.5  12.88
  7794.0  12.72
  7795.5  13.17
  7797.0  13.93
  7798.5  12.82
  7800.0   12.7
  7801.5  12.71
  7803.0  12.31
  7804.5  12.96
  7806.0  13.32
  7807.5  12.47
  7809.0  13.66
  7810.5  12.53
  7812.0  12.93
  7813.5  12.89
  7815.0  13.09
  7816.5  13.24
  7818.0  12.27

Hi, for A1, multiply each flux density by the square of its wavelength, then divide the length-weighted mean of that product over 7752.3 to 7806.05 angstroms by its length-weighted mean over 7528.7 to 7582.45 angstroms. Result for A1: 1.0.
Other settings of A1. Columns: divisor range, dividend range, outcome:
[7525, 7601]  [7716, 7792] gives 1.03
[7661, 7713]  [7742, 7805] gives 1.04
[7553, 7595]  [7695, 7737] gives 1.00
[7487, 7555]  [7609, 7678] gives 1.01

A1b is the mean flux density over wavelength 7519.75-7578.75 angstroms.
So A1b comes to 13.1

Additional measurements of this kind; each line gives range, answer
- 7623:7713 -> 12.8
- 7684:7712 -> 12.8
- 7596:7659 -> 12.9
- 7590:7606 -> 13.2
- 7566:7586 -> 12.9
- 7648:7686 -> 12.7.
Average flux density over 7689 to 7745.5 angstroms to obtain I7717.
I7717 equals 12.7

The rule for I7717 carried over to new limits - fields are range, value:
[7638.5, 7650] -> 12.9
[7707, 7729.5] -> 12.7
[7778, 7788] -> 12.7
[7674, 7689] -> 13.2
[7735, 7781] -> 12.9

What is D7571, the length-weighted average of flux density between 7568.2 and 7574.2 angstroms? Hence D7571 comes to 12.8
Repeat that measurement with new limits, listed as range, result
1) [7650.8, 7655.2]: 13.2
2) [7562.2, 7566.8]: 13.3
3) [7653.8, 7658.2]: 13.2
